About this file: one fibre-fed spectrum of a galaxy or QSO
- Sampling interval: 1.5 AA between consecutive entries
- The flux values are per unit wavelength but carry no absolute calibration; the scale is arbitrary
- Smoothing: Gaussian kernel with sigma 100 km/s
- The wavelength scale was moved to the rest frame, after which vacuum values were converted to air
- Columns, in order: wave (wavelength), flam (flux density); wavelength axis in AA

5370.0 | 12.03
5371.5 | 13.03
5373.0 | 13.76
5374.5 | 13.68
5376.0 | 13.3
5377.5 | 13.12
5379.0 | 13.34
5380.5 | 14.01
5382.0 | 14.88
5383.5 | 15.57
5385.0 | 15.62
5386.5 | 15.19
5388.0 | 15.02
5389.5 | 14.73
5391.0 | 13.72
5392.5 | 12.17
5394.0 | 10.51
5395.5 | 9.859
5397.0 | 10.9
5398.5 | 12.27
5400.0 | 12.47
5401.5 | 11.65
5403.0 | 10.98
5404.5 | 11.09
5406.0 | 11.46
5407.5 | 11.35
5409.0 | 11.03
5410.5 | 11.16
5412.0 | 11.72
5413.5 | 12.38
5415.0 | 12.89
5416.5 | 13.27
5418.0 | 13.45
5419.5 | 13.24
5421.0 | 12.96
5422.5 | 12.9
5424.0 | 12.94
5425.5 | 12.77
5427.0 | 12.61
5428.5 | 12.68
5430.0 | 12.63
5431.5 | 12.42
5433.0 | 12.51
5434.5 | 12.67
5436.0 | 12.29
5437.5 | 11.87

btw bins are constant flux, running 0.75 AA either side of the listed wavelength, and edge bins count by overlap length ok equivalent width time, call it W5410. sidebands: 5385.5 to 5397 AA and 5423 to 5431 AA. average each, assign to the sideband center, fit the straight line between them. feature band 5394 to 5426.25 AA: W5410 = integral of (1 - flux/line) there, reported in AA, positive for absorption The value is 2.1 AA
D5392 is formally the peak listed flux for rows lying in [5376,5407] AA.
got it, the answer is 15.62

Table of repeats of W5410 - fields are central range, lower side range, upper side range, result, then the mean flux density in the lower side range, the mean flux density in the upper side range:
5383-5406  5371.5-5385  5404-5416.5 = 0.3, 14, 11.7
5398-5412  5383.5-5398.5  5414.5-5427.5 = 1.7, 13.2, 13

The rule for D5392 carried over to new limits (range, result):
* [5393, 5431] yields 13.45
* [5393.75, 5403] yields 12.47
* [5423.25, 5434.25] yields 12.94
